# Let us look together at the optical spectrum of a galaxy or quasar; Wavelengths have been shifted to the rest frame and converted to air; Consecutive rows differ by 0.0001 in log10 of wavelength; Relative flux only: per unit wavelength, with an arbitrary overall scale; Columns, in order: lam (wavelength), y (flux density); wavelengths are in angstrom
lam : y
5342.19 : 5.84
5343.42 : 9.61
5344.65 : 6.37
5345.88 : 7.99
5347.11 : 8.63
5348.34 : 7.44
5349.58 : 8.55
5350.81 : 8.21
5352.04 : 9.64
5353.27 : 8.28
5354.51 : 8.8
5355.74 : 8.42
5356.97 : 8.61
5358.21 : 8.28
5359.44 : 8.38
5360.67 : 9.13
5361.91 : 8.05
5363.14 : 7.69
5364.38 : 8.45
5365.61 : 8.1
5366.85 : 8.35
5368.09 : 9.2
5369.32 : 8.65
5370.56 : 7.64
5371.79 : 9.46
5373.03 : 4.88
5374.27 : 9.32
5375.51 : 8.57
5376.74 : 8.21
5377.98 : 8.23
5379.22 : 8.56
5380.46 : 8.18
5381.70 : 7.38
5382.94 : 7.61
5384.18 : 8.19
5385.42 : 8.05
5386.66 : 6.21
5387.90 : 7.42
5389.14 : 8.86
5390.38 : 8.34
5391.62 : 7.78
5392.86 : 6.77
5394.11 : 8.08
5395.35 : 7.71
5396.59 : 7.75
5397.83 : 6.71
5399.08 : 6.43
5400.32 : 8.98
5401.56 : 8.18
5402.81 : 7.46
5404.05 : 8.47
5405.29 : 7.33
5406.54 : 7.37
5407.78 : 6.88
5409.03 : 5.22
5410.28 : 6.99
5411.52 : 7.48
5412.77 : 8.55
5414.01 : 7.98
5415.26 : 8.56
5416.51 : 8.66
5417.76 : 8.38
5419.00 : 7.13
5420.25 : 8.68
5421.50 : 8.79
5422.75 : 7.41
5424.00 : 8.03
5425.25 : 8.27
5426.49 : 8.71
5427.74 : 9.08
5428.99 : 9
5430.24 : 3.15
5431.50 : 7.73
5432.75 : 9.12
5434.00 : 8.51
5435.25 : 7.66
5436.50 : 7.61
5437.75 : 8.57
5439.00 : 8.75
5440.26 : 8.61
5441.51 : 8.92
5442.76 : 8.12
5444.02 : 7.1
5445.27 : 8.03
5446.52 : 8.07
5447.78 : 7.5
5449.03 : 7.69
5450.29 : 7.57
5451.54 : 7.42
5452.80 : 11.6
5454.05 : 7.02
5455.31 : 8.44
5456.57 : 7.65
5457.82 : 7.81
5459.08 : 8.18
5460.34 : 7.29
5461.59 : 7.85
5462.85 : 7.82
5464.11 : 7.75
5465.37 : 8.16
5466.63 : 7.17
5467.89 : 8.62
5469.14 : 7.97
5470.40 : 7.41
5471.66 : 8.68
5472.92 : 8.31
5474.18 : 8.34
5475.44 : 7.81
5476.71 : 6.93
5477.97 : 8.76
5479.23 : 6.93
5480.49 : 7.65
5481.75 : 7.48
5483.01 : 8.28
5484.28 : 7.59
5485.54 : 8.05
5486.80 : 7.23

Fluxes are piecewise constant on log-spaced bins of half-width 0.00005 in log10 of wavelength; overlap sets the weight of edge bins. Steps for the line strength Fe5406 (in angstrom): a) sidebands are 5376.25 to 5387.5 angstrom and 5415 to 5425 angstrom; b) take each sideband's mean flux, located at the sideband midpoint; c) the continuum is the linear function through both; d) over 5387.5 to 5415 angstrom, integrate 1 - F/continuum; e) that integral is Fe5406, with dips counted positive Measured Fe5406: 1.4 angstrom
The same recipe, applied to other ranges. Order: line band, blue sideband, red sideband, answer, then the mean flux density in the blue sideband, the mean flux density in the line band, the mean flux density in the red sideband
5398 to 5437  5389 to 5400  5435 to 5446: 0.4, 7.59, 7.79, 8.17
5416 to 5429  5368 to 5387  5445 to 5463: -0.5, 8.02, 8.35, 8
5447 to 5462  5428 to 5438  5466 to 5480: -0.4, 7.68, 8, 7.9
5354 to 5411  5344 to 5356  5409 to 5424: 1.4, 8.23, 7.9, 7.93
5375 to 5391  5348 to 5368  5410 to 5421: 0.6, 8.43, 7.98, 8.09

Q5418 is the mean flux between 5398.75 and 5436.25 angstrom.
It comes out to 7.82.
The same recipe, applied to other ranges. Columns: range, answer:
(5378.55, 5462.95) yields 7.87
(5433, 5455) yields 8.18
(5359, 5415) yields 7.85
